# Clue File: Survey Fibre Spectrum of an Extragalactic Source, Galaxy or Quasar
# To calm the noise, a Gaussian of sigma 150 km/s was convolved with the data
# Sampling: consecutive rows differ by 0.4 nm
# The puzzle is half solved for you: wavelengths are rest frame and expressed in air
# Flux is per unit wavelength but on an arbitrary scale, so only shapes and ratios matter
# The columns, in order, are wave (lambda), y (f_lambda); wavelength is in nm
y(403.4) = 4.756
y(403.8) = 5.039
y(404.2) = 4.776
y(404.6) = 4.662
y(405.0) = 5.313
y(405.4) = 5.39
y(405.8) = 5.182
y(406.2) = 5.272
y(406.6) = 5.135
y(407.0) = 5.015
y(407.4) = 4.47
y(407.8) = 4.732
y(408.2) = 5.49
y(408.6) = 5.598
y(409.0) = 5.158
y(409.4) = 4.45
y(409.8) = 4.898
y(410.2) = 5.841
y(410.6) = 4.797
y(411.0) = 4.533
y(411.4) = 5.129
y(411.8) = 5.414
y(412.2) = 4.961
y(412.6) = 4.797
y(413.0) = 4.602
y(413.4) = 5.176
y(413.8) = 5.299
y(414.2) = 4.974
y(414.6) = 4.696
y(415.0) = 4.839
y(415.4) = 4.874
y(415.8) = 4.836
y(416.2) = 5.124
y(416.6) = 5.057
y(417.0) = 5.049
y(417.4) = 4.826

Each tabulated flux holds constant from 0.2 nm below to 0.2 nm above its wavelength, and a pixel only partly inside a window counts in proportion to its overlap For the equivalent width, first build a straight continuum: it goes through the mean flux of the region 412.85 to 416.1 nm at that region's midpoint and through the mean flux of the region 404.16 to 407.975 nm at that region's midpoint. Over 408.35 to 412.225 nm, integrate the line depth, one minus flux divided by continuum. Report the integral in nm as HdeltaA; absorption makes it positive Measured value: -0.097 nm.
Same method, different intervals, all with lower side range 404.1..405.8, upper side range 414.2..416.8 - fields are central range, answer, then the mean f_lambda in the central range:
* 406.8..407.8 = 0.058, 4.74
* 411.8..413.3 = 0.018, 4.9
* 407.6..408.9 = -0.064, 5.26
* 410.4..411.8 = 0.020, 4.9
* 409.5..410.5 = -0.046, 5.22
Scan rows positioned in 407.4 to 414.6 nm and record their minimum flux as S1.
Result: 4.45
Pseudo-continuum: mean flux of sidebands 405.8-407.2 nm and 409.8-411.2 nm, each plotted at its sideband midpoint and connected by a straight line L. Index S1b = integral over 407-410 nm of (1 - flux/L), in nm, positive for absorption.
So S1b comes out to 0.07 nm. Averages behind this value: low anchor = 5.15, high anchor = 5.03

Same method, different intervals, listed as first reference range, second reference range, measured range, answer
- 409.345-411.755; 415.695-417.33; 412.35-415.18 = 0.053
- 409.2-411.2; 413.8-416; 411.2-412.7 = -0.060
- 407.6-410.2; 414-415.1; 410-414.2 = -0.080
